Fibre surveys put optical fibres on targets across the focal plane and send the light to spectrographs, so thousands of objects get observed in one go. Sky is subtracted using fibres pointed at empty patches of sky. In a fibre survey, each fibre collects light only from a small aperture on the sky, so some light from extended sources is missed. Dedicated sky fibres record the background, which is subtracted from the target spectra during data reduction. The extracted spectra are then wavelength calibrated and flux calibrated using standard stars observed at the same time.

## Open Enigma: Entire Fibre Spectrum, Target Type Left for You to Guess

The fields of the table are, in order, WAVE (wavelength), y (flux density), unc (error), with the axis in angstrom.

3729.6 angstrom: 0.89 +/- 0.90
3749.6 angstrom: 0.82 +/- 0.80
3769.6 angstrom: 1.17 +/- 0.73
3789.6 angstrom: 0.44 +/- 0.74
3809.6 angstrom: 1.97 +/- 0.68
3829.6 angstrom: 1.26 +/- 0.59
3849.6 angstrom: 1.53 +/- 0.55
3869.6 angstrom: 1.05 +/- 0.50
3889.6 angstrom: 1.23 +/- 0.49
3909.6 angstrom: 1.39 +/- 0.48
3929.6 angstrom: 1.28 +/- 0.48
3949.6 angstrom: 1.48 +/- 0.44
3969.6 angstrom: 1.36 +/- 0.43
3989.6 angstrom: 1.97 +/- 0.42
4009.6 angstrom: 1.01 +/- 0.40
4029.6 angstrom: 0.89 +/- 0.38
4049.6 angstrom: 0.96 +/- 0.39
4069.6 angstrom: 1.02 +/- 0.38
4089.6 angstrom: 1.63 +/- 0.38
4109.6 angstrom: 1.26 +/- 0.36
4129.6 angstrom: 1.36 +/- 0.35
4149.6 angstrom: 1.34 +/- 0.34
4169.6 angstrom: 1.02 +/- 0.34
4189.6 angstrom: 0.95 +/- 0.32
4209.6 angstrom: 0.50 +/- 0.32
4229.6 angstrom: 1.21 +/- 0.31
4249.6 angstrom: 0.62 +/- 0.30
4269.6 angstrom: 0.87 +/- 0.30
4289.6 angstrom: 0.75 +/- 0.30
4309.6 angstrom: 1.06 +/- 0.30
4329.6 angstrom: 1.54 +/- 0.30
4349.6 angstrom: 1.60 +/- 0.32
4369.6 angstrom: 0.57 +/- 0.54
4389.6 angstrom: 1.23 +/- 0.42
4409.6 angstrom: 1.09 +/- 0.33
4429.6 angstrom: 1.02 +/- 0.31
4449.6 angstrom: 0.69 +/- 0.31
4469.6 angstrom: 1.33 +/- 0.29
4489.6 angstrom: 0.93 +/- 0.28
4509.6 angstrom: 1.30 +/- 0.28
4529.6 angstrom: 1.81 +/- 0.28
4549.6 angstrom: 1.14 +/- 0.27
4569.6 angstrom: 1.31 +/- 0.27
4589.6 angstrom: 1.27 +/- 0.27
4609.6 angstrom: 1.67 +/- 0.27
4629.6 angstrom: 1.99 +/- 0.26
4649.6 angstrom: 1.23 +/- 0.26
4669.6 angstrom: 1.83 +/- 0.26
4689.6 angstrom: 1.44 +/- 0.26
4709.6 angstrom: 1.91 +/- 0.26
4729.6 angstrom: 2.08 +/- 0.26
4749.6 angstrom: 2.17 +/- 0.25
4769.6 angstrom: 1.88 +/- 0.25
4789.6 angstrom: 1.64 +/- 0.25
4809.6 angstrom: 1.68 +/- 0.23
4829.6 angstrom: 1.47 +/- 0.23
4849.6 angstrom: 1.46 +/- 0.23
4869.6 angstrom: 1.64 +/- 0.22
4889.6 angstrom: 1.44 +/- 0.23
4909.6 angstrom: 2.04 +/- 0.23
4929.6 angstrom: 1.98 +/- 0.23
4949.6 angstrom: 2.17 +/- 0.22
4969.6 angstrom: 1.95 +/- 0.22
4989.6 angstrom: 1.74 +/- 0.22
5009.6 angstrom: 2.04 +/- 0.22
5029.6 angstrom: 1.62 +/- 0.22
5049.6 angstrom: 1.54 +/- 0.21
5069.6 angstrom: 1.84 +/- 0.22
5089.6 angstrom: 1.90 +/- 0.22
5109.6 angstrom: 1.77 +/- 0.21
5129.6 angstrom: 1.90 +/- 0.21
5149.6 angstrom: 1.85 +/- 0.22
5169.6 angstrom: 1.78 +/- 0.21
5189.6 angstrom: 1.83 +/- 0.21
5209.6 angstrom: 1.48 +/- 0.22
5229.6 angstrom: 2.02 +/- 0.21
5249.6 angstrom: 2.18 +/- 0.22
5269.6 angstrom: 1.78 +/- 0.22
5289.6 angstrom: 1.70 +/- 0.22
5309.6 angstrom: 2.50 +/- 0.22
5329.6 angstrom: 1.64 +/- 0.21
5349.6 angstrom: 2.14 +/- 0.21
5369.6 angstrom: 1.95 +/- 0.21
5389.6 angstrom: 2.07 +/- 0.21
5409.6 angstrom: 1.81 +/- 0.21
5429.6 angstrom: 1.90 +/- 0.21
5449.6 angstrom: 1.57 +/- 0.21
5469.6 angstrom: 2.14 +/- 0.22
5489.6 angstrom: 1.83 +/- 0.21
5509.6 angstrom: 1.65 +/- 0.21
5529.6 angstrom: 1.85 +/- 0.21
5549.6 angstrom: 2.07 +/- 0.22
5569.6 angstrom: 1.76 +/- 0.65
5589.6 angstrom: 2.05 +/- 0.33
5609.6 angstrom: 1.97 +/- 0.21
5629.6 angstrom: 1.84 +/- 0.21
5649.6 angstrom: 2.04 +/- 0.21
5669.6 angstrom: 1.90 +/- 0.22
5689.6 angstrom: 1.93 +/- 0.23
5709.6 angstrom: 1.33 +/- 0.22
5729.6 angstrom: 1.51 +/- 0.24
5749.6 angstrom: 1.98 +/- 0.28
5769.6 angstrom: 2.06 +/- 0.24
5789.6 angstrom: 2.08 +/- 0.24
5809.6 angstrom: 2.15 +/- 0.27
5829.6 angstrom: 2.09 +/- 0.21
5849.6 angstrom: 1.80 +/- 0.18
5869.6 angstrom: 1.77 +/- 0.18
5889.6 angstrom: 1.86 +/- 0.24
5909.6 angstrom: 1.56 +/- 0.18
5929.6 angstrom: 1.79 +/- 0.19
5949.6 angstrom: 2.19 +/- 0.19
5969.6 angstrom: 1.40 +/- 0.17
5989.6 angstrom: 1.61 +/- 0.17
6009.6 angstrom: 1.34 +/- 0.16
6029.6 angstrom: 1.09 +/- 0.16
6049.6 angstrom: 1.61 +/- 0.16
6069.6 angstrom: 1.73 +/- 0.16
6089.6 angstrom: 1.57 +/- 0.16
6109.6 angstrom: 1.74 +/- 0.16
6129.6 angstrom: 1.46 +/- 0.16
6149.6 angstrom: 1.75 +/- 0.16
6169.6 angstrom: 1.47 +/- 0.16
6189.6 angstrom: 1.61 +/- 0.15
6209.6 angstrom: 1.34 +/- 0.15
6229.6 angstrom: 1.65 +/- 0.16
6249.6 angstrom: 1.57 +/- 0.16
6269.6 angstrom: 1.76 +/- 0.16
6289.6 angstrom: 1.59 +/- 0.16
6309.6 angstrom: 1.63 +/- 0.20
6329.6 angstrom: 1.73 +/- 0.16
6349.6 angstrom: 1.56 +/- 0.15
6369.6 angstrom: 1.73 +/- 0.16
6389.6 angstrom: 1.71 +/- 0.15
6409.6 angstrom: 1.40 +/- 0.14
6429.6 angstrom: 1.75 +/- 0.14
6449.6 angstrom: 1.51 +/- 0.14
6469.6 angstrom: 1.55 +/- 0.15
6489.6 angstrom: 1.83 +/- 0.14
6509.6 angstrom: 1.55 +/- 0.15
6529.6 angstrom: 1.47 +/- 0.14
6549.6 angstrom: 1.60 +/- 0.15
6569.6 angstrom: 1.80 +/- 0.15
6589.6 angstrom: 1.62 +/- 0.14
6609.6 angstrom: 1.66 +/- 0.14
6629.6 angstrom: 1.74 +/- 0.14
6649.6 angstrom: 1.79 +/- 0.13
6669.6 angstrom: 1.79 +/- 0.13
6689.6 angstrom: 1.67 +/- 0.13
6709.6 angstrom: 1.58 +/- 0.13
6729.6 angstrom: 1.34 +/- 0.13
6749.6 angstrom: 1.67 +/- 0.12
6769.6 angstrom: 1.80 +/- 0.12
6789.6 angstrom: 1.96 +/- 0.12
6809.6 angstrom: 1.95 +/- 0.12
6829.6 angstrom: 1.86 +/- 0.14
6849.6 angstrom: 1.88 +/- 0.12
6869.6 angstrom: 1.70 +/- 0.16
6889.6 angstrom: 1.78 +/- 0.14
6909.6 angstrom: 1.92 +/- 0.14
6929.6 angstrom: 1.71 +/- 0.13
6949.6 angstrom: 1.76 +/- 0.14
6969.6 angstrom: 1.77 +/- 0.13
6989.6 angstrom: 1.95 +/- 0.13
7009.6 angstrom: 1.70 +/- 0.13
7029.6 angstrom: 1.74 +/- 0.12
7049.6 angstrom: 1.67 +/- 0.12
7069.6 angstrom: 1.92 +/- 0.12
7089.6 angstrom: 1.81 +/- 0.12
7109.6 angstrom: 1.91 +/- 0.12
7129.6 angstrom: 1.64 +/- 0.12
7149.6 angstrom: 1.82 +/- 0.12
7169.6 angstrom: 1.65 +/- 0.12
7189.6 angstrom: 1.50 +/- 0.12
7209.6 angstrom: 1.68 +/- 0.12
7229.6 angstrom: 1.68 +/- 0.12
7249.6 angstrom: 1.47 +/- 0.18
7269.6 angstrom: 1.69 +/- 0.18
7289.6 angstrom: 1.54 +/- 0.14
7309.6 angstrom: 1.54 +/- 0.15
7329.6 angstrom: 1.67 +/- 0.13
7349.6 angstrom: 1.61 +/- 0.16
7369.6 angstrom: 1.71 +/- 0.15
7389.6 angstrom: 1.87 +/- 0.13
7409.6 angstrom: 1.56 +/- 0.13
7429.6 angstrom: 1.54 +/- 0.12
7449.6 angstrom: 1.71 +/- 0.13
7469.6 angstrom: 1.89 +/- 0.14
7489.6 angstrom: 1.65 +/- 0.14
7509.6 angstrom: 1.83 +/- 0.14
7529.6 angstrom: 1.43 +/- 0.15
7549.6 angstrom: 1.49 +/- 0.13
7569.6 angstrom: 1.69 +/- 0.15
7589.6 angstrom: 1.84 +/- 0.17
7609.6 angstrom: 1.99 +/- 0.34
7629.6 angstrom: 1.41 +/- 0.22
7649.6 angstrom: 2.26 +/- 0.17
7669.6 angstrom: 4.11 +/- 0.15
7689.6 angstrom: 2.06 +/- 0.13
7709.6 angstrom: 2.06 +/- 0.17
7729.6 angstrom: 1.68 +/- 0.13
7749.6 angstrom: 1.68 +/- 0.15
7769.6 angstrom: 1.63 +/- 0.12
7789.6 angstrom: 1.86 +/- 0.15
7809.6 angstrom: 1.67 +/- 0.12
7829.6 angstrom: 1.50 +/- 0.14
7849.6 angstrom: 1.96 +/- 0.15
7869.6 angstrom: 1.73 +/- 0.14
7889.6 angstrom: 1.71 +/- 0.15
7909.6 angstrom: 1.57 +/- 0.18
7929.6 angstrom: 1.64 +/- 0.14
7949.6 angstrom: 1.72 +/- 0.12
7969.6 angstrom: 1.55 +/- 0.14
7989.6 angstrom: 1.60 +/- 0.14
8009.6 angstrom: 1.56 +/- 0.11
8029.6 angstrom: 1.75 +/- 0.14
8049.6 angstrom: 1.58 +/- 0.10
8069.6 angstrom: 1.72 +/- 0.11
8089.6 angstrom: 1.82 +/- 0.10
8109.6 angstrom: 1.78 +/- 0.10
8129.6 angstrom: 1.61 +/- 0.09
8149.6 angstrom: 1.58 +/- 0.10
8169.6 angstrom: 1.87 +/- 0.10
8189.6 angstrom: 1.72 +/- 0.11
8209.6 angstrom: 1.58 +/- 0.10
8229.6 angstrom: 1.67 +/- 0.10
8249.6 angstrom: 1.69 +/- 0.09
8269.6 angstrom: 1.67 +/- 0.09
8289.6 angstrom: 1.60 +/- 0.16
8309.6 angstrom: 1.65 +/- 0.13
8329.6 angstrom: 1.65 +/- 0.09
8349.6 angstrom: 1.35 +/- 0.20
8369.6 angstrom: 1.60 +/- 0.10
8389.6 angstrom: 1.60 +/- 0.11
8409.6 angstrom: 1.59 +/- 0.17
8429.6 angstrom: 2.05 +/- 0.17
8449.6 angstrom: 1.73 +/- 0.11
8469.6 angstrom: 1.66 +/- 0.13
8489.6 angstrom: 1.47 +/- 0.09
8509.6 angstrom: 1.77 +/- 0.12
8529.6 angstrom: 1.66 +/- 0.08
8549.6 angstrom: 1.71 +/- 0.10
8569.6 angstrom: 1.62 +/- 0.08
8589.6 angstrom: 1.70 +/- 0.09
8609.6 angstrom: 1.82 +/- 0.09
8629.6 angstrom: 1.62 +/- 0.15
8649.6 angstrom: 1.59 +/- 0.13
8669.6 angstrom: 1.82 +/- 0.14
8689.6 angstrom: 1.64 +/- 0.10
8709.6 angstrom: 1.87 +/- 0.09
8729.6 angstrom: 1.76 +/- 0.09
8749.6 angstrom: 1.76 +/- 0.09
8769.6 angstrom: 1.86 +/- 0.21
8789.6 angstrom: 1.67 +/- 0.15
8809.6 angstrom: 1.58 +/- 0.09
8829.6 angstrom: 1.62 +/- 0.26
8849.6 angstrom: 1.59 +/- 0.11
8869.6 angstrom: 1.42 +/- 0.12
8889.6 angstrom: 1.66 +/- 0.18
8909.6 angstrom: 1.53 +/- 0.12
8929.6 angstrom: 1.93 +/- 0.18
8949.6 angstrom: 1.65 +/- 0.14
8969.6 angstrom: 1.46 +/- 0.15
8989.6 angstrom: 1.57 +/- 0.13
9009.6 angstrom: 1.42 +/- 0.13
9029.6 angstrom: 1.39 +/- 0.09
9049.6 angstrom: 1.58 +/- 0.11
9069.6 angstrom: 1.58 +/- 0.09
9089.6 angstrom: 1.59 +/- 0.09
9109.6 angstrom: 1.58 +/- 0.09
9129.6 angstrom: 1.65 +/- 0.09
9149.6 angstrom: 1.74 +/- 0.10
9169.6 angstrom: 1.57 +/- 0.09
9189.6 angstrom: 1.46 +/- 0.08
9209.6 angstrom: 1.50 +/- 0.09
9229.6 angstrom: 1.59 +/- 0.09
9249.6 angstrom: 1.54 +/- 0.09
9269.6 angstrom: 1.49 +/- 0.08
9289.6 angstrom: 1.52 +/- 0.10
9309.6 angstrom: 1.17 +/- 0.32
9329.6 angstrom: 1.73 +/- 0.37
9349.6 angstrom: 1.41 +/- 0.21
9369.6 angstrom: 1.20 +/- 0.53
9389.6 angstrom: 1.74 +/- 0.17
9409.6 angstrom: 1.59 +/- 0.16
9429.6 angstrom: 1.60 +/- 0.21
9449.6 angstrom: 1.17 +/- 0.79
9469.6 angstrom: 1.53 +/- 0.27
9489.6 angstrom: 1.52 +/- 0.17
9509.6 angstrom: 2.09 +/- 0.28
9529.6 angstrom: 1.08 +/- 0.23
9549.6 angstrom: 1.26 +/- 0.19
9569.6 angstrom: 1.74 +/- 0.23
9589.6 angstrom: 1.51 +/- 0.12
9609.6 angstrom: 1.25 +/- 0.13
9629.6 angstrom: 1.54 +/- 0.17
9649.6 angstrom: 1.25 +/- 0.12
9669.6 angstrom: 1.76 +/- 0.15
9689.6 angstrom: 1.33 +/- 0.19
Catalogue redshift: 0.169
